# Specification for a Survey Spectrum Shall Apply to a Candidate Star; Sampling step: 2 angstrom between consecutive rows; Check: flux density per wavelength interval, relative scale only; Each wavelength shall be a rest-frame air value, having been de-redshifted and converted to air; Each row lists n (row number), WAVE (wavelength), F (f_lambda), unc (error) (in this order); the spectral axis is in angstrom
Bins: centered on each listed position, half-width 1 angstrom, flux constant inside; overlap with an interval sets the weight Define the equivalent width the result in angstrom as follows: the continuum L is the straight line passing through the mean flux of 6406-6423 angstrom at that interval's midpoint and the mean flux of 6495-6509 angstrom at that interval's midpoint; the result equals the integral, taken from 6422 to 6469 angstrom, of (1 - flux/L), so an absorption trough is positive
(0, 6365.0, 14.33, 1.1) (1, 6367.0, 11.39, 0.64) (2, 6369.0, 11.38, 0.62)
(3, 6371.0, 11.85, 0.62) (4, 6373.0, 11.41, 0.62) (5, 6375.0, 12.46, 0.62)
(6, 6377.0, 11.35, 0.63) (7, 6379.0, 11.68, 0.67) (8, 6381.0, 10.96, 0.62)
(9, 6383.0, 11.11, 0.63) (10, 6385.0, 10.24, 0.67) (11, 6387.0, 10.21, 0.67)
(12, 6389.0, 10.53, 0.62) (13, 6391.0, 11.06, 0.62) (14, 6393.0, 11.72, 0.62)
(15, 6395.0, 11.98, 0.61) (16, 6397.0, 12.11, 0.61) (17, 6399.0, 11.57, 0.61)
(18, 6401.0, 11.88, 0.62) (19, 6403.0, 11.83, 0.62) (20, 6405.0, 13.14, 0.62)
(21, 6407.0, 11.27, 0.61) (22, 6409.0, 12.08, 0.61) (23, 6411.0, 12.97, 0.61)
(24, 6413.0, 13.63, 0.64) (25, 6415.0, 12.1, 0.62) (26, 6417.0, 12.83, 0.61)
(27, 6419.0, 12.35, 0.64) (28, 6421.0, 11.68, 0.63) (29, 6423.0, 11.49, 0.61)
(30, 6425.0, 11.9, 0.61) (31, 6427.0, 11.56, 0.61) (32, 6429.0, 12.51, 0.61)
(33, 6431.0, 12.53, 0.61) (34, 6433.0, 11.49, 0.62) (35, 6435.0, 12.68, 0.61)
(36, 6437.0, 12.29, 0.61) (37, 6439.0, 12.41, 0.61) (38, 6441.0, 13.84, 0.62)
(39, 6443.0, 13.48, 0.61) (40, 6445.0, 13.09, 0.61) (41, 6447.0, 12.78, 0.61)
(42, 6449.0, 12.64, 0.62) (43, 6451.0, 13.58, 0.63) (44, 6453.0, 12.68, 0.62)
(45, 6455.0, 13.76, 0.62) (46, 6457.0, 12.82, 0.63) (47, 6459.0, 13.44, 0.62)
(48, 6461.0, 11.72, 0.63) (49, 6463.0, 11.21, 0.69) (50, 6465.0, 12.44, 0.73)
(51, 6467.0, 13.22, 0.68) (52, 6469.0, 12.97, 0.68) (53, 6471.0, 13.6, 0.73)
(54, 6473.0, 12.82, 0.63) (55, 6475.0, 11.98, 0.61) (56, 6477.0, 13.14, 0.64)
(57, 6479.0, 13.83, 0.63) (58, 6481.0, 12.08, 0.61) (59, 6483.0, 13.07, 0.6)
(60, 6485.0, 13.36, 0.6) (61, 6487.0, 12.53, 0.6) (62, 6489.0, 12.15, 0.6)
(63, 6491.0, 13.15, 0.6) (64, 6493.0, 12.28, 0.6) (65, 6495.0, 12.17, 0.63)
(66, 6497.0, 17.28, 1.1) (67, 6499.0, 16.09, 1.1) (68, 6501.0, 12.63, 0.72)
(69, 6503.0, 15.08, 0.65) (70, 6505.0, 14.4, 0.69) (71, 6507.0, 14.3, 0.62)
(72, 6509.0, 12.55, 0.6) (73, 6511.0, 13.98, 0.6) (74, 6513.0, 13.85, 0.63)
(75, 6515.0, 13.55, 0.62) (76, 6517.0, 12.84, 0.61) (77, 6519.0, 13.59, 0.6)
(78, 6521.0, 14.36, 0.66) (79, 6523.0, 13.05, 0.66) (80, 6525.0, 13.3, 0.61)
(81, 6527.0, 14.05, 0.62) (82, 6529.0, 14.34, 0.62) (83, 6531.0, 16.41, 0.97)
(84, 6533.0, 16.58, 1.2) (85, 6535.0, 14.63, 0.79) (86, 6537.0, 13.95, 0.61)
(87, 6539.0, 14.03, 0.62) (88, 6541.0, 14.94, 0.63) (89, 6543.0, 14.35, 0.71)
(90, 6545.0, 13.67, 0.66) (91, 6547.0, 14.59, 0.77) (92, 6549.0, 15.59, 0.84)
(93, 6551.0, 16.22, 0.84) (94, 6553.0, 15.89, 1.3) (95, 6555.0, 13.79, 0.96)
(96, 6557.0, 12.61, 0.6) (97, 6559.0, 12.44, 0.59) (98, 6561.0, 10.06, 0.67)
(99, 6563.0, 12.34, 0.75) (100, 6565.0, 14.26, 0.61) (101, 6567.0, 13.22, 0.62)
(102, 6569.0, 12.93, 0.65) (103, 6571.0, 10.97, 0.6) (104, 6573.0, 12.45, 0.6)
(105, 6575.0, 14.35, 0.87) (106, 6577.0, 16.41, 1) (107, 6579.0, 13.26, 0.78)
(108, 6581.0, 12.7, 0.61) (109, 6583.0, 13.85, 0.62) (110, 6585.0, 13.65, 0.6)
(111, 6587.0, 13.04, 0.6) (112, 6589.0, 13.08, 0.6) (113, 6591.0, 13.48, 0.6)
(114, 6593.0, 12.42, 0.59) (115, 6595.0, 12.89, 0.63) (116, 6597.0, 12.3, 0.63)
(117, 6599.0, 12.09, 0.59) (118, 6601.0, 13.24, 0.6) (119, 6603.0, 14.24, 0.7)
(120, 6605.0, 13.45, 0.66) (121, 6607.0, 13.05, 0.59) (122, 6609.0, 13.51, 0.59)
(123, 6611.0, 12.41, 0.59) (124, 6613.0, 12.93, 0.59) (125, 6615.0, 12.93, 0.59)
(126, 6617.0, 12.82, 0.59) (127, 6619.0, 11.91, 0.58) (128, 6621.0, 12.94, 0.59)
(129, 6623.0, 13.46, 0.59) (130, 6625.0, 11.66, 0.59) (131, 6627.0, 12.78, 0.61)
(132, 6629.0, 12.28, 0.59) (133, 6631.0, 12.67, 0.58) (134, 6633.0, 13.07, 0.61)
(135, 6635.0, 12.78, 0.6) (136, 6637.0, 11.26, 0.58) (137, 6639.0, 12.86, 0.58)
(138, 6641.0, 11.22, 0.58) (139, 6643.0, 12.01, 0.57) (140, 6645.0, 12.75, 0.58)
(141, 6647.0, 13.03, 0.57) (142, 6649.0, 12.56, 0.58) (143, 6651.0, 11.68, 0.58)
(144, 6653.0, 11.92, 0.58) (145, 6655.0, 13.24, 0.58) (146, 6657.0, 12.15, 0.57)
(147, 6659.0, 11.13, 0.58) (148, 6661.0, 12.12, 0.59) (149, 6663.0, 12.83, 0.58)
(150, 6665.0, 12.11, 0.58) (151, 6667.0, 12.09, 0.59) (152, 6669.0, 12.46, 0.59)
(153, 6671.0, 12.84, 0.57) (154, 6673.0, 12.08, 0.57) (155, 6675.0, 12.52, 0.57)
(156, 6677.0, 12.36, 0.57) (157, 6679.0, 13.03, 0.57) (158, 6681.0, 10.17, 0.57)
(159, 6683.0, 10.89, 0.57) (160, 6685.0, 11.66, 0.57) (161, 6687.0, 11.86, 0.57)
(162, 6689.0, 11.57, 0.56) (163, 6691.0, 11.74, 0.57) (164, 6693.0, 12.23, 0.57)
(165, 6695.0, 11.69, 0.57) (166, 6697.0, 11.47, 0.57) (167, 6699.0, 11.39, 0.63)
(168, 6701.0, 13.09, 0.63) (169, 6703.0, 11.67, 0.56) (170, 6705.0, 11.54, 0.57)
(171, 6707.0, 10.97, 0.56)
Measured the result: 1.9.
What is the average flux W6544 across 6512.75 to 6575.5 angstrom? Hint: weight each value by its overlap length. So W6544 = 13.8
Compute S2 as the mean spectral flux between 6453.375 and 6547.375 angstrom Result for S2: 13.6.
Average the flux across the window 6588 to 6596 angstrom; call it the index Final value 13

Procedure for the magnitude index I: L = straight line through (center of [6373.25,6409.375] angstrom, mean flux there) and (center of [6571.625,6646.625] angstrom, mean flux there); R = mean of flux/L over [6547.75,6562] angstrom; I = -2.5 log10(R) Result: -0.10 mag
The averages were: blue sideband 11.5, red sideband 12.9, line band 13.8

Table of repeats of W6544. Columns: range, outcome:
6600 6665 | 12.6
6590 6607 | 13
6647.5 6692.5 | 12.1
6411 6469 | 12.6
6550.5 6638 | 13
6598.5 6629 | 12.9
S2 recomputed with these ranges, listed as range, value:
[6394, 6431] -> 12.2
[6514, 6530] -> 13.6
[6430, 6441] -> 12.4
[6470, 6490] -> 12.9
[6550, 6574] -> 13.1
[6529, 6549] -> 14.8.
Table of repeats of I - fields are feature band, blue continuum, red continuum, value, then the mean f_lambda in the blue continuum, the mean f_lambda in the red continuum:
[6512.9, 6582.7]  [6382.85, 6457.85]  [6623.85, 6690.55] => -0.14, 12.2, 12.2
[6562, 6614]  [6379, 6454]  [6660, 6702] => -0.10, 12.1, 12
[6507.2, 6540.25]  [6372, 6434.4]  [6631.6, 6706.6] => -0.18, 11.8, 12.1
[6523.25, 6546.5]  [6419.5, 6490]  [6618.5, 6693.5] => -0.16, 12.6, 12.2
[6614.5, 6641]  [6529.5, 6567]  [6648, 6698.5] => 0.03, 14.2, 12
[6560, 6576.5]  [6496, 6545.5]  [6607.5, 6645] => 0.07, 14.3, 12.5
